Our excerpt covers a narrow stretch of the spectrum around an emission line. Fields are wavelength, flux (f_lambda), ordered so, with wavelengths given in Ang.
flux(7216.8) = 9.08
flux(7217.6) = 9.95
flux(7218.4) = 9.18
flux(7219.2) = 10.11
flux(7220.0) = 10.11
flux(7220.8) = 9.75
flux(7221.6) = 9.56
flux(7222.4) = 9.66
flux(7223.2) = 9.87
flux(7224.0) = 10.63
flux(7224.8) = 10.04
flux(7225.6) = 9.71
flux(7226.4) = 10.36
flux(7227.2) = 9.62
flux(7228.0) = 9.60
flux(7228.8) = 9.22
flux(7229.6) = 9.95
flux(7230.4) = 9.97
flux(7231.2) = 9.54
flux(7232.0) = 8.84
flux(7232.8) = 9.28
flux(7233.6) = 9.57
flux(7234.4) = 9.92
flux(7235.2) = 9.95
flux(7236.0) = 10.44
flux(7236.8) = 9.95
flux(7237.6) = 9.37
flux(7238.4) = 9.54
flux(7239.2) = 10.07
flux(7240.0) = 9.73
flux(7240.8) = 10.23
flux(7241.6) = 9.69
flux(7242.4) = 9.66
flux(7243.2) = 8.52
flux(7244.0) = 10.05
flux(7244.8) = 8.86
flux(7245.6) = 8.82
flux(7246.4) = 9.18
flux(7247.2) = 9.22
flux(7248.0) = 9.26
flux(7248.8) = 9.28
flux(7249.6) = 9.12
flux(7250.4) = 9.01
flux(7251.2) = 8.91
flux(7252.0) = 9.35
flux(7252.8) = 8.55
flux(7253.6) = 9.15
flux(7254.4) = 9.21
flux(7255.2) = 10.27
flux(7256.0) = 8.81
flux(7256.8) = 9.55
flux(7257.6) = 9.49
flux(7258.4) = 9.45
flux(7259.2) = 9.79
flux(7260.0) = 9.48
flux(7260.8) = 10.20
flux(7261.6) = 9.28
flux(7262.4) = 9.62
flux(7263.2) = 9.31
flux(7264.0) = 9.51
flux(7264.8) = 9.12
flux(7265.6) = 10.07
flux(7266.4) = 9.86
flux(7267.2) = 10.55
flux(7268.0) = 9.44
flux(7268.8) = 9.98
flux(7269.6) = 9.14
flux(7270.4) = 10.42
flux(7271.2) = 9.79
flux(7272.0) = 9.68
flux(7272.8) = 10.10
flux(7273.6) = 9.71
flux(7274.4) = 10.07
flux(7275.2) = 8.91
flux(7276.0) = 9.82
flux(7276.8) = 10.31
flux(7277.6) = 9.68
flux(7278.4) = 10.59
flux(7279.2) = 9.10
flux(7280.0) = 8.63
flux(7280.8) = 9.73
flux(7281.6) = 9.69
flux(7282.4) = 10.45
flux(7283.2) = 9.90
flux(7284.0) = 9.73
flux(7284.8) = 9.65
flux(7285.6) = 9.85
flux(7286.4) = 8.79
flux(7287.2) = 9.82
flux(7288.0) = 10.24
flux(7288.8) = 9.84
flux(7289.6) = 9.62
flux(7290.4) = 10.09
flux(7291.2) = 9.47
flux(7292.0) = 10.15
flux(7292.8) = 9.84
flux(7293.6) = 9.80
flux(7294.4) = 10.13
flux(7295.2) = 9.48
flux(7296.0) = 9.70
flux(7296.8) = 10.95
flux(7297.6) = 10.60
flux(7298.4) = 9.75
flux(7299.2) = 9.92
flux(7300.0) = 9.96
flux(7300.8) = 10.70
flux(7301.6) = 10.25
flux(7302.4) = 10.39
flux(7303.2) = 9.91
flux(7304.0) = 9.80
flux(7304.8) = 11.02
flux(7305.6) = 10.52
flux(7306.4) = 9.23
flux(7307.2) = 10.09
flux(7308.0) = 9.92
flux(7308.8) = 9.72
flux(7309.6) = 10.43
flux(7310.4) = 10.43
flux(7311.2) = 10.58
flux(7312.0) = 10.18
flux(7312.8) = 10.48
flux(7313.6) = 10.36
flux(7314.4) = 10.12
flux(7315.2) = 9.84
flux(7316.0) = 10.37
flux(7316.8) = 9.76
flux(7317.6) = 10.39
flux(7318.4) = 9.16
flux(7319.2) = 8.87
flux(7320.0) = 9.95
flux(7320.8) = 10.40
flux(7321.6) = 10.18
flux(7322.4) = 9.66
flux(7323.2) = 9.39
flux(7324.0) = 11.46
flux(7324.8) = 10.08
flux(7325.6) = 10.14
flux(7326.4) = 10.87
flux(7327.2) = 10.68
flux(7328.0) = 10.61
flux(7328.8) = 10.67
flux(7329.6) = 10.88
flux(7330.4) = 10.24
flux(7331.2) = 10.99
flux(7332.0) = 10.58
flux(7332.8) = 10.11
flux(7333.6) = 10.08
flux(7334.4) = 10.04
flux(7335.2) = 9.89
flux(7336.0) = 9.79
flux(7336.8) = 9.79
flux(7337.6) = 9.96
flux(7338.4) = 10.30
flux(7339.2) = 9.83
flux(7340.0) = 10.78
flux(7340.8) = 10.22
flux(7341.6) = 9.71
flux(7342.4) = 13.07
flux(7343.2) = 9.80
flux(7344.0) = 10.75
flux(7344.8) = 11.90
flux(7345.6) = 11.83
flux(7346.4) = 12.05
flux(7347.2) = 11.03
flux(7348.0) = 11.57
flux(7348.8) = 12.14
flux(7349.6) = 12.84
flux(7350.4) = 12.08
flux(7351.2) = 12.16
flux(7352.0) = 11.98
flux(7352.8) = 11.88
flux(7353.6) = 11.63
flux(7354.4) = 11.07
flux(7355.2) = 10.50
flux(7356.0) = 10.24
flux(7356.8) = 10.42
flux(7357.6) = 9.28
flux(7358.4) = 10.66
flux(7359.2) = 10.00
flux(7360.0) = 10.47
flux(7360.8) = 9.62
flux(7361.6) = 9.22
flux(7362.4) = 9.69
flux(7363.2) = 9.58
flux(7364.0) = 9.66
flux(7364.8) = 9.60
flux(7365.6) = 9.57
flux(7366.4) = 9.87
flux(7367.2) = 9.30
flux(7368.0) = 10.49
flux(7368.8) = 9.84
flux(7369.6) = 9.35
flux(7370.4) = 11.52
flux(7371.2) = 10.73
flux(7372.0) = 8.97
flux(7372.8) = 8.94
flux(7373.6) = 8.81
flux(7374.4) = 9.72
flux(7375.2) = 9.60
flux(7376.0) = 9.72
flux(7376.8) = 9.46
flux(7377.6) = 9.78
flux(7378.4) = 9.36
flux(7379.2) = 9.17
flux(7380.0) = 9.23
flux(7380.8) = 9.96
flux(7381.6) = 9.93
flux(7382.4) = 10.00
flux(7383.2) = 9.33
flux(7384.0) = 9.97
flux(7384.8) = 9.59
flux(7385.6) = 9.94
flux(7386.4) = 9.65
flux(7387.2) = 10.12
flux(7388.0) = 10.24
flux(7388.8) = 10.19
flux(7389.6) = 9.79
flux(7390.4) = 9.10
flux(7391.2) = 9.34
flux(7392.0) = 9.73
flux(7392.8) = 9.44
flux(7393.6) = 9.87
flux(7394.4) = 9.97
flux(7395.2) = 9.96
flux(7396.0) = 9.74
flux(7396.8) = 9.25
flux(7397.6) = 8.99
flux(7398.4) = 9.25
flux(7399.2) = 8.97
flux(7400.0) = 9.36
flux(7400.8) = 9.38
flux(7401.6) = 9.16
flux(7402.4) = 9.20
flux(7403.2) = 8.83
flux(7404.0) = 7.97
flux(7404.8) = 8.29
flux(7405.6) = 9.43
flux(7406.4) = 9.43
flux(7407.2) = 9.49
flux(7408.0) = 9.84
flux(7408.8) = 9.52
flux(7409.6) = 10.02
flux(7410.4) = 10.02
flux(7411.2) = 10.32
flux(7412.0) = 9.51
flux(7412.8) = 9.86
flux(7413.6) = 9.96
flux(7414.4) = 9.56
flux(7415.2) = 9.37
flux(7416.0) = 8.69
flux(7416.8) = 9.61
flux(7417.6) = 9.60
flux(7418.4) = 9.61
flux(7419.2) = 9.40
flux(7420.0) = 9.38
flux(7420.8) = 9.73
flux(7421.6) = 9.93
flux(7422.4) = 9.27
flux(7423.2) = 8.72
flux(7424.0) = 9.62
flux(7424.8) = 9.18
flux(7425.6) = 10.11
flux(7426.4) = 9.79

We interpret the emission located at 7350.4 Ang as [N II] 6583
